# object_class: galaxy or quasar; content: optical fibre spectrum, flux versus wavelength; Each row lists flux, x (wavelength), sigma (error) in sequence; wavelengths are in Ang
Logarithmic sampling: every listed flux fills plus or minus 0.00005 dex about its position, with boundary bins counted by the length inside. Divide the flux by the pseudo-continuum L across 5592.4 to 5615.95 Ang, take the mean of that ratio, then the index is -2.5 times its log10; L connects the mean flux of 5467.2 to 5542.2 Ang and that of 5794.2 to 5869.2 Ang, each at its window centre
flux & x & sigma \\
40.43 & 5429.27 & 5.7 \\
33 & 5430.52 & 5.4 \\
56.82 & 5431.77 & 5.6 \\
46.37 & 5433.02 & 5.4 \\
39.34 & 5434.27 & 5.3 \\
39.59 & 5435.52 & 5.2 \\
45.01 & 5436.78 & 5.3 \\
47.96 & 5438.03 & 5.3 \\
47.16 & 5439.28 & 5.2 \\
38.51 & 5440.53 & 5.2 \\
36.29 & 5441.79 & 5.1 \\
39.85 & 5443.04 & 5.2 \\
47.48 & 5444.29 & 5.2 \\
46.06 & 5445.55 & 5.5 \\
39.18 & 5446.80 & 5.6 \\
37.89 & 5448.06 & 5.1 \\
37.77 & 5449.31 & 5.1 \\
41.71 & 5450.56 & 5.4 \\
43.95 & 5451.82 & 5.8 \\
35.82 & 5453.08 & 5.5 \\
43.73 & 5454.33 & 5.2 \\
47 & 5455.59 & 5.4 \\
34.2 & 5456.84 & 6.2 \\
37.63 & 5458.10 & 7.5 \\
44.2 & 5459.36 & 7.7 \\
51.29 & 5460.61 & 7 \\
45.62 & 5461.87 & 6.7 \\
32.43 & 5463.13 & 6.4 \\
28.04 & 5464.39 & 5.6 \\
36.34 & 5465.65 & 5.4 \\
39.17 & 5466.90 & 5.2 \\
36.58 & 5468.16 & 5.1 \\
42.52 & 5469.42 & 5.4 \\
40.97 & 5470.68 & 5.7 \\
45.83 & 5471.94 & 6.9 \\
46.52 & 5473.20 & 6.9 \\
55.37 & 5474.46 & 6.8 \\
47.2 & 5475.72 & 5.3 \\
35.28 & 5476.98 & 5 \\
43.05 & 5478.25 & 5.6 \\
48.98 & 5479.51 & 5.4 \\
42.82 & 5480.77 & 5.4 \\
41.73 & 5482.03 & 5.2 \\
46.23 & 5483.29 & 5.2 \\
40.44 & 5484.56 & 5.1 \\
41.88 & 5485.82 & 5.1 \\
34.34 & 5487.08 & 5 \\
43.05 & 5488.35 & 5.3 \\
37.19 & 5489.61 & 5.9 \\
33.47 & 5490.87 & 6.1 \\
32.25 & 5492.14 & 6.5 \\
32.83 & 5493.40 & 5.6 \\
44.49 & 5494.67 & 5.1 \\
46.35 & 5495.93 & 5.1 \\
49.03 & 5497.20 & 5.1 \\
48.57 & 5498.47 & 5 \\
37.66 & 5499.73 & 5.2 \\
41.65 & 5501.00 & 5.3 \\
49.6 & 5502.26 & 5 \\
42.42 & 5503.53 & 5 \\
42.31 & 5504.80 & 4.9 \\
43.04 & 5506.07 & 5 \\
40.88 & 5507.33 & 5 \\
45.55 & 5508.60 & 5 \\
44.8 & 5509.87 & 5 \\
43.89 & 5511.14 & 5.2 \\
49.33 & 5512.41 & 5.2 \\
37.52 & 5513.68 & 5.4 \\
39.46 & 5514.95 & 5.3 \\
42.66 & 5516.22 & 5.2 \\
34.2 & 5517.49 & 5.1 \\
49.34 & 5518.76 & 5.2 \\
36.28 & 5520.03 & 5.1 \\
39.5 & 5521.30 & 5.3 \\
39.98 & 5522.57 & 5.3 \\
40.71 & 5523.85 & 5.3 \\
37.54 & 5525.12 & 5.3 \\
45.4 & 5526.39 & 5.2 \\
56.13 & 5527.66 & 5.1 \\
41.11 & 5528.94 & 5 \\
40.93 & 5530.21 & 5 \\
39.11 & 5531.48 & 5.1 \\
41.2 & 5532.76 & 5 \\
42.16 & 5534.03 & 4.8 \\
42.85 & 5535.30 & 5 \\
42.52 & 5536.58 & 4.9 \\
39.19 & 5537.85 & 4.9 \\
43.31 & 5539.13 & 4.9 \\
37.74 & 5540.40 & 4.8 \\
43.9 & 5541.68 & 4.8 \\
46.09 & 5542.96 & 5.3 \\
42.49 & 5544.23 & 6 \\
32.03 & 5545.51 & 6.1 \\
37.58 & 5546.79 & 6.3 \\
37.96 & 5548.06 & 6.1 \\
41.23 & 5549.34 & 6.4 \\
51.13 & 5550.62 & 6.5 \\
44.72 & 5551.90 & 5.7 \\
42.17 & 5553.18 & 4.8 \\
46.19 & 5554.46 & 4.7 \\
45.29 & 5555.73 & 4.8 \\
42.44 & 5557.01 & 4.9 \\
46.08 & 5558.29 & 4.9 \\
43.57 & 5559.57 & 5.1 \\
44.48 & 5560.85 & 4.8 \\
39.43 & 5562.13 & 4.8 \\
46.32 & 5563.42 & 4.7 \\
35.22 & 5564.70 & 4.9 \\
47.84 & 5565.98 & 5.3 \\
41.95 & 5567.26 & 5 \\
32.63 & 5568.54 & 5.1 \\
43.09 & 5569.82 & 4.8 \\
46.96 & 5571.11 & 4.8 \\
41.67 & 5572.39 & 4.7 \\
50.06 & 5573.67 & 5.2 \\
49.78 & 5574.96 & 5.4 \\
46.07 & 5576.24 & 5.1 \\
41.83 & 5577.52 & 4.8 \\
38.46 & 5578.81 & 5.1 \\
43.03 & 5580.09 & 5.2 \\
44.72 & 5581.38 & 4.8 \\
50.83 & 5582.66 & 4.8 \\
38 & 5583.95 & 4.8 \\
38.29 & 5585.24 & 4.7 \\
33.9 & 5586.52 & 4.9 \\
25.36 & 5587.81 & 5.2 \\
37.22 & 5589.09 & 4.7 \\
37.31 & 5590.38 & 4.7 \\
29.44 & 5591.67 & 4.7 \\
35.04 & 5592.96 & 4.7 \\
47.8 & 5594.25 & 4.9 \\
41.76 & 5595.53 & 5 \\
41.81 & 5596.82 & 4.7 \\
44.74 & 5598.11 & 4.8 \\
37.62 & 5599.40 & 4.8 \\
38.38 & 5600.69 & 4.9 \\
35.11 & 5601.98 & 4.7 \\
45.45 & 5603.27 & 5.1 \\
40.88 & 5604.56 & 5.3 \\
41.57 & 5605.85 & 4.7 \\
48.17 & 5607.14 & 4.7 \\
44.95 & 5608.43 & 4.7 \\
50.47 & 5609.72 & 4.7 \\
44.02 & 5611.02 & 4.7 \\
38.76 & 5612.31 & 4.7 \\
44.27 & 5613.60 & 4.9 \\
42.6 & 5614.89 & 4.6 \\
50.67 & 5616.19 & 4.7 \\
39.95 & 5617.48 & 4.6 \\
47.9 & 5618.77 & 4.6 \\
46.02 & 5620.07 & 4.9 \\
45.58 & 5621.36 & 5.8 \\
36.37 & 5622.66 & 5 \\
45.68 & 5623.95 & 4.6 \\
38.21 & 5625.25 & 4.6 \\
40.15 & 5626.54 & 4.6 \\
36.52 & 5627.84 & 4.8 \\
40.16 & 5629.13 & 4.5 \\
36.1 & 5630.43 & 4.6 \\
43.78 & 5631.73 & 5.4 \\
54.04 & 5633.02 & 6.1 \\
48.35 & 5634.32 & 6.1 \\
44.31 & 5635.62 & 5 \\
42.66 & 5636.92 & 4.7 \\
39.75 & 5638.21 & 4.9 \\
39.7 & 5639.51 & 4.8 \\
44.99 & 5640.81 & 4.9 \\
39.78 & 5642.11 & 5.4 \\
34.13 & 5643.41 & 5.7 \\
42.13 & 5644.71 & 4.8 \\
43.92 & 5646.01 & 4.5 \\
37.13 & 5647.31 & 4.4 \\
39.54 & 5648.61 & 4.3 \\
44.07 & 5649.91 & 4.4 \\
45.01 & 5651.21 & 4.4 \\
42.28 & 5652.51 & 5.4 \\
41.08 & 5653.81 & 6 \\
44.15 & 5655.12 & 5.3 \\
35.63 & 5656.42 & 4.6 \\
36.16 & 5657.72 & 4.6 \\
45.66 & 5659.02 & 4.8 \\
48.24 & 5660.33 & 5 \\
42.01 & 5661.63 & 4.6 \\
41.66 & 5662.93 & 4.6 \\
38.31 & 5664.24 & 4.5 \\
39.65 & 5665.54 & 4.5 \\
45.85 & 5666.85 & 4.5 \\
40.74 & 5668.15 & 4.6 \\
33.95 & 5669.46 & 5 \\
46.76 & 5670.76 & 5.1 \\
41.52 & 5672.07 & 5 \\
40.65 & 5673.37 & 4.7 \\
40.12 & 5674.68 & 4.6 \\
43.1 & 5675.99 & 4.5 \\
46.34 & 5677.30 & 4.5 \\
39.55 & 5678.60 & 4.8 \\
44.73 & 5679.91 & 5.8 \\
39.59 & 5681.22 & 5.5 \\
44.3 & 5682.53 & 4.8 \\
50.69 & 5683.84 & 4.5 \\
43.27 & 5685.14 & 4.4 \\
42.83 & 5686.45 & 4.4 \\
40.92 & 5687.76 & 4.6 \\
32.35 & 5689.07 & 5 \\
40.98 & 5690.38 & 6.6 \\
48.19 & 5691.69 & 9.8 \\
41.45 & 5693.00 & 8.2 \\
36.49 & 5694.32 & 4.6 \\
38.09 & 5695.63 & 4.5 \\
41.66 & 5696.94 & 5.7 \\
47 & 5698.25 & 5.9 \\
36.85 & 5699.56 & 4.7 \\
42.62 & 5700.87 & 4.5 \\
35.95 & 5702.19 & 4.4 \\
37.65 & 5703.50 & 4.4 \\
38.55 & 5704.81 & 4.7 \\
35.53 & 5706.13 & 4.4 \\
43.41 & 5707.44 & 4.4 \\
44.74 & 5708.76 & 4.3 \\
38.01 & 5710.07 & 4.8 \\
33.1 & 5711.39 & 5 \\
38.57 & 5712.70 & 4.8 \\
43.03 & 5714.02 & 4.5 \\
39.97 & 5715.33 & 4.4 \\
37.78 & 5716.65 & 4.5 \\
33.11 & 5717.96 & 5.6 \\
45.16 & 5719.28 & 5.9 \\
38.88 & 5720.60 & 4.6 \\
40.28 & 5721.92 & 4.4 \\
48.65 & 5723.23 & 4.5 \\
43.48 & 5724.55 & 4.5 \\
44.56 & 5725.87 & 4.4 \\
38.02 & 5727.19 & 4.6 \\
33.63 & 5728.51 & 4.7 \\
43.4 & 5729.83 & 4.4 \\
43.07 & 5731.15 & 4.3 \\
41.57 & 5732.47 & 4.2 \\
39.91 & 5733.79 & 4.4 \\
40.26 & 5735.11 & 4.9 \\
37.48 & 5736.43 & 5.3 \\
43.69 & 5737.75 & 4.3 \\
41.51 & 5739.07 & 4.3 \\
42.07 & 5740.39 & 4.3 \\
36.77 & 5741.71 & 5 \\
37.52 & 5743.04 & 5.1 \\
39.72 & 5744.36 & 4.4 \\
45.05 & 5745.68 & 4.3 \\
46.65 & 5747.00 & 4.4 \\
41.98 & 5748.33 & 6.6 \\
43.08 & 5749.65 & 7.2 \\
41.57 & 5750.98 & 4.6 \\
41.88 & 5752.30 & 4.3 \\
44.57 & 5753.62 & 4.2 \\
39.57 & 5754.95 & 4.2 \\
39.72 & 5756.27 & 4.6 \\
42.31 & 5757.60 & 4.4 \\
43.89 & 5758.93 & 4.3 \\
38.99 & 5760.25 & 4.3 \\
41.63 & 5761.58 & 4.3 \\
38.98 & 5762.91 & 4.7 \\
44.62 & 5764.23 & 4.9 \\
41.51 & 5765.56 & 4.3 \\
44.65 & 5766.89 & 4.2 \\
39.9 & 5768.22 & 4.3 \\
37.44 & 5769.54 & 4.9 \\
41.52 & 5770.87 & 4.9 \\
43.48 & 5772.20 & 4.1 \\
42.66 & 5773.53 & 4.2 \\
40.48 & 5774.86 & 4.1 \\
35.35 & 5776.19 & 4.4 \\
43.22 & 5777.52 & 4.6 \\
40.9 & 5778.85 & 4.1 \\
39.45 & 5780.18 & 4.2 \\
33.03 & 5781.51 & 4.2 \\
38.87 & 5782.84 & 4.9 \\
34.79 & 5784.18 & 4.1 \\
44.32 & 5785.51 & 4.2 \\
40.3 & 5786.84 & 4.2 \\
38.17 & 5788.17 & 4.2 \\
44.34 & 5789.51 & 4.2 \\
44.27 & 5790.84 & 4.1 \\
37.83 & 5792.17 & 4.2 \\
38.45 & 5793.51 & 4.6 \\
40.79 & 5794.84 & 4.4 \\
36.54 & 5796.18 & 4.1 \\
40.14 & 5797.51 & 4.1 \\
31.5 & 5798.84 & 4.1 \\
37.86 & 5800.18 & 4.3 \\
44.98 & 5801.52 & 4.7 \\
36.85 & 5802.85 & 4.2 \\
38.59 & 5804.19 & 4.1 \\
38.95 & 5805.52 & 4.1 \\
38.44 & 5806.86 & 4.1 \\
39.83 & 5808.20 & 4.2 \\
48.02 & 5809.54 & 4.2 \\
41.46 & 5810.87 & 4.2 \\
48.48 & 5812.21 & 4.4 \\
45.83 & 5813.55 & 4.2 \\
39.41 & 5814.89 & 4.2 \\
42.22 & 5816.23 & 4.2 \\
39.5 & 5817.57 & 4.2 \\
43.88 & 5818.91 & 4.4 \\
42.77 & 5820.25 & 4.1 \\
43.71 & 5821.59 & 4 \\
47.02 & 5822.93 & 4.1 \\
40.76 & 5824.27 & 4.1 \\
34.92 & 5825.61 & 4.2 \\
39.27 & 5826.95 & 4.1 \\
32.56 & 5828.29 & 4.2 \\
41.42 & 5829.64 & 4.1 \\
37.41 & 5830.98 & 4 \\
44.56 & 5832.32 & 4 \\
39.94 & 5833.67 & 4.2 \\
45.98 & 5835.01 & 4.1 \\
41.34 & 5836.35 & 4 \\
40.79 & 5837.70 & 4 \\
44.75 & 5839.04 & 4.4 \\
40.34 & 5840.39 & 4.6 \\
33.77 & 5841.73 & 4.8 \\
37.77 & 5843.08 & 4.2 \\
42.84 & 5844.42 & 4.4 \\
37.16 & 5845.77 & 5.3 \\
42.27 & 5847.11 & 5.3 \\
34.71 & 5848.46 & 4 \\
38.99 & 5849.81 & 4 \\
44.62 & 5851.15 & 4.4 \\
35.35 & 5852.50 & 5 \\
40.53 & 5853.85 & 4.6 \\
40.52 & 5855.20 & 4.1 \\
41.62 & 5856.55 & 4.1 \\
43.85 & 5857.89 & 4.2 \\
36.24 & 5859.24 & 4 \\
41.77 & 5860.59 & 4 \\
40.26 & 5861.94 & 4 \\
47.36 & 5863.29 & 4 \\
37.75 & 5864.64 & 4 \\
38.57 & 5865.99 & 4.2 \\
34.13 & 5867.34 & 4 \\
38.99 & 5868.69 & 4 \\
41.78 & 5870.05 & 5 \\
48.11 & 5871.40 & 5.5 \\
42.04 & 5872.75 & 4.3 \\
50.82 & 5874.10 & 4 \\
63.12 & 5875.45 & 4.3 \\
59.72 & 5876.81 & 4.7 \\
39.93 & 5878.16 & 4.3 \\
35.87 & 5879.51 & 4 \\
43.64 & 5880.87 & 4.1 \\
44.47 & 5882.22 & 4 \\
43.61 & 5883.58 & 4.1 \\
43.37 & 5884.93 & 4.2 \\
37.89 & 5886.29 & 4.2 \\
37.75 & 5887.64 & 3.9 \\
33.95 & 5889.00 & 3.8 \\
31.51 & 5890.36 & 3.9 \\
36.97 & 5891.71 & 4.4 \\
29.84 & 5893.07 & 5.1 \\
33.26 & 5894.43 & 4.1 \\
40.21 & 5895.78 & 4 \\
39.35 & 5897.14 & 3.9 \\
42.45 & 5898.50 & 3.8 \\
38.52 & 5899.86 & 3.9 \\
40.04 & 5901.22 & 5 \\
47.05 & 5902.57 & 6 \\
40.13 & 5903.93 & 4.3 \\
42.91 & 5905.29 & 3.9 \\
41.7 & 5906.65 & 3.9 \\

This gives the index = -0.024 mag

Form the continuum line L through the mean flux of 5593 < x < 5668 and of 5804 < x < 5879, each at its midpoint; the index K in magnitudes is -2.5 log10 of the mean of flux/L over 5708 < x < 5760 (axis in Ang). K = 0.03 mag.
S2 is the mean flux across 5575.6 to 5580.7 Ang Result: 42.4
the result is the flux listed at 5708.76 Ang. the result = 44.74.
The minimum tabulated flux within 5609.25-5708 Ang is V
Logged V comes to 32.35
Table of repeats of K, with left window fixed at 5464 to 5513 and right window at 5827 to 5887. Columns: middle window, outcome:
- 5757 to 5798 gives 0.035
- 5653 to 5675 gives 0.015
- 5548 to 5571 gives -0.026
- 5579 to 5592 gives 0.108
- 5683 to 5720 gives 0.041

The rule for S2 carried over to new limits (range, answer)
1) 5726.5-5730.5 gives 38.4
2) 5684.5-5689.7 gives 39.9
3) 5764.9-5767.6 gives 43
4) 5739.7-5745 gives 39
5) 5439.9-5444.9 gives 40.5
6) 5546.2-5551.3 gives 42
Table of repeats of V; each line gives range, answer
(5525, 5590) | 25.36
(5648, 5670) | 33.95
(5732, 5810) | 31.5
